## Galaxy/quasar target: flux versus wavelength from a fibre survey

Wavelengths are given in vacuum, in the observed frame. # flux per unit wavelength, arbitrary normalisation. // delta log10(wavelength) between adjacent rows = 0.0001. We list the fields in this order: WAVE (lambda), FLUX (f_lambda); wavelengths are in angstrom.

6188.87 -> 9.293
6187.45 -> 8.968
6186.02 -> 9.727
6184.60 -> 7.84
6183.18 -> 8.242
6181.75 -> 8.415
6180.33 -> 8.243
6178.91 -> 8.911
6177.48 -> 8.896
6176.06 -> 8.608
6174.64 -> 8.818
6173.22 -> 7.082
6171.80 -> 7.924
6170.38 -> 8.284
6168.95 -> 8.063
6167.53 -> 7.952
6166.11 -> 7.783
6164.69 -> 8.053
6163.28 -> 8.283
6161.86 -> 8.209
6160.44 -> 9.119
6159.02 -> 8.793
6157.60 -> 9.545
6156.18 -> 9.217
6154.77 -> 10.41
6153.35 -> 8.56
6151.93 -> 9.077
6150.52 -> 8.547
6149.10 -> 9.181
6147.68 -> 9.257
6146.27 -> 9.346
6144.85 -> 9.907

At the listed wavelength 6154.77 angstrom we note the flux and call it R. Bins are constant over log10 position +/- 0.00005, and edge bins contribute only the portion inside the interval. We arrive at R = 10.41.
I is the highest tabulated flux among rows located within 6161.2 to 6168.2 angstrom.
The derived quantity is 8.283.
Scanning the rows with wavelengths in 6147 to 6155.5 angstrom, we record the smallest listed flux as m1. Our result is 8.547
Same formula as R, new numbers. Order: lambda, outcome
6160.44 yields 9.119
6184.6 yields 7.84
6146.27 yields 9.346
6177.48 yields 8.896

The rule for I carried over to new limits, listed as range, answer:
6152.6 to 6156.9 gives 10.41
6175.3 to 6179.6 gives 8.911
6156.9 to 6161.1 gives 9.545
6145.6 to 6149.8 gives 9.346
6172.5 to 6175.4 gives 8.818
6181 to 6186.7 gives 9.727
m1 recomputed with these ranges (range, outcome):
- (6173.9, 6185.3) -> 7.84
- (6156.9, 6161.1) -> 8.793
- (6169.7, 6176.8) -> 7.082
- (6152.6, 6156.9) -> 8.56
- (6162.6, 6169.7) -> 7.783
